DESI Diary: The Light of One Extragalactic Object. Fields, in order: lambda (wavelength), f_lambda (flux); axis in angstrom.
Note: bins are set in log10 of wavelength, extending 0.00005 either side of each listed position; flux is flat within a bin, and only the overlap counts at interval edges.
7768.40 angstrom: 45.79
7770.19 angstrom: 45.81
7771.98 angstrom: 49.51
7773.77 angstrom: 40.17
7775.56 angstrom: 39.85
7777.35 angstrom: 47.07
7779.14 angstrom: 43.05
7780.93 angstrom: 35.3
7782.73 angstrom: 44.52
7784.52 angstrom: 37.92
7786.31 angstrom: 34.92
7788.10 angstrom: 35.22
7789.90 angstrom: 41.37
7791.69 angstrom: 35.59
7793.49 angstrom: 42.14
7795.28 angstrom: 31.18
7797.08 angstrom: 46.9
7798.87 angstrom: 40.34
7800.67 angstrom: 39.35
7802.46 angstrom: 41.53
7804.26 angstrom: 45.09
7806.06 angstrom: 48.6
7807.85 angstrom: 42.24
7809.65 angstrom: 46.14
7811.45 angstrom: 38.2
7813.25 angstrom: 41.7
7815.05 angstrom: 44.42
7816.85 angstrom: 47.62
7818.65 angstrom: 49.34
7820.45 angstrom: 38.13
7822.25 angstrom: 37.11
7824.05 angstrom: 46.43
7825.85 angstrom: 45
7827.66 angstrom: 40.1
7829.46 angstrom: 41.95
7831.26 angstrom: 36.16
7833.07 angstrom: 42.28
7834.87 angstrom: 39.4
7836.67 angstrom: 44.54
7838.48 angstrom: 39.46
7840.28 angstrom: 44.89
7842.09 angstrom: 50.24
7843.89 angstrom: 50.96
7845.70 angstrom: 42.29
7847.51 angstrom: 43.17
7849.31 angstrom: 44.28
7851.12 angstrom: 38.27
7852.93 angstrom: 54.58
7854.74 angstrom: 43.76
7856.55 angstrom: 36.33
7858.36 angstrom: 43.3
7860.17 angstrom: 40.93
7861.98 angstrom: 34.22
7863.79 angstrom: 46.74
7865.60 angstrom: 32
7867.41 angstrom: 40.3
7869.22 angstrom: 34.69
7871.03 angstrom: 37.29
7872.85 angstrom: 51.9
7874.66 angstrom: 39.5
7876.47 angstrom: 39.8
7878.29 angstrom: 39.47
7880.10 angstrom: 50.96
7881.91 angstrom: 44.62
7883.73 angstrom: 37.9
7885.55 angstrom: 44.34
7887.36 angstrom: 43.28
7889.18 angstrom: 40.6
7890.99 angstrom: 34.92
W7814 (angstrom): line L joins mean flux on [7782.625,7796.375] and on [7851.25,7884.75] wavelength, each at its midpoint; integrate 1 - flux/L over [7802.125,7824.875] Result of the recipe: -2.84 angstrom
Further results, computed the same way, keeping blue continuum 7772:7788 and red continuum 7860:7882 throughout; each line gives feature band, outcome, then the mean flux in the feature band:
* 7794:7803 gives 0.2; 39.9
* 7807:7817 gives -0.6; 43.1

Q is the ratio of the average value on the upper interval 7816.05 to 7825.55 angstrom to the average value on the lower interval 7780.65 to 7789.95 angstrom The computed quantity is 1.1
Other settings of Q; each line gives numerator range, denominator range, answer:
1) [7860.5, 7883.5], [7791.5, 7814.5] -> 0.98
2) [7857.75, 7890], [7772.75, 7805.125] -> 1.03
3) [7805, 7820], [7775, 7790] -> 1.12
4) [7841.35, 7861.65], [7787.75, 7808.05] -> 1.08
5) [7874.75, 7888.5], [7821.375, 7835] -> 1.04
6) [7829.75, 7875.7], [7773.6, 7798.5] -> 1.06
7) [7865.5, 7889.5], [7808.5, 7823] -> 0.97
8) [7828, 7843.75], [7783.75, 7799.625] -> 1.11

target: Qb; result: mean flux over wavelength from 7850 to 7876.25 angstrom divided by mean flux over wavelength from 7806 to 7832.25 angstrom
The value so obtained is 1.0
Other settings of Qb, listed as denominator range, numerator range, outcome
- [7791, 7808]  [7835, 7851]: 1.07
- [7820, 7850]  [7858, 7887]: 0.96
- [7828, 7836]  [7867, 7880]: 1.02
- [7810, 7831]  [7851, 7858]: 1.03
